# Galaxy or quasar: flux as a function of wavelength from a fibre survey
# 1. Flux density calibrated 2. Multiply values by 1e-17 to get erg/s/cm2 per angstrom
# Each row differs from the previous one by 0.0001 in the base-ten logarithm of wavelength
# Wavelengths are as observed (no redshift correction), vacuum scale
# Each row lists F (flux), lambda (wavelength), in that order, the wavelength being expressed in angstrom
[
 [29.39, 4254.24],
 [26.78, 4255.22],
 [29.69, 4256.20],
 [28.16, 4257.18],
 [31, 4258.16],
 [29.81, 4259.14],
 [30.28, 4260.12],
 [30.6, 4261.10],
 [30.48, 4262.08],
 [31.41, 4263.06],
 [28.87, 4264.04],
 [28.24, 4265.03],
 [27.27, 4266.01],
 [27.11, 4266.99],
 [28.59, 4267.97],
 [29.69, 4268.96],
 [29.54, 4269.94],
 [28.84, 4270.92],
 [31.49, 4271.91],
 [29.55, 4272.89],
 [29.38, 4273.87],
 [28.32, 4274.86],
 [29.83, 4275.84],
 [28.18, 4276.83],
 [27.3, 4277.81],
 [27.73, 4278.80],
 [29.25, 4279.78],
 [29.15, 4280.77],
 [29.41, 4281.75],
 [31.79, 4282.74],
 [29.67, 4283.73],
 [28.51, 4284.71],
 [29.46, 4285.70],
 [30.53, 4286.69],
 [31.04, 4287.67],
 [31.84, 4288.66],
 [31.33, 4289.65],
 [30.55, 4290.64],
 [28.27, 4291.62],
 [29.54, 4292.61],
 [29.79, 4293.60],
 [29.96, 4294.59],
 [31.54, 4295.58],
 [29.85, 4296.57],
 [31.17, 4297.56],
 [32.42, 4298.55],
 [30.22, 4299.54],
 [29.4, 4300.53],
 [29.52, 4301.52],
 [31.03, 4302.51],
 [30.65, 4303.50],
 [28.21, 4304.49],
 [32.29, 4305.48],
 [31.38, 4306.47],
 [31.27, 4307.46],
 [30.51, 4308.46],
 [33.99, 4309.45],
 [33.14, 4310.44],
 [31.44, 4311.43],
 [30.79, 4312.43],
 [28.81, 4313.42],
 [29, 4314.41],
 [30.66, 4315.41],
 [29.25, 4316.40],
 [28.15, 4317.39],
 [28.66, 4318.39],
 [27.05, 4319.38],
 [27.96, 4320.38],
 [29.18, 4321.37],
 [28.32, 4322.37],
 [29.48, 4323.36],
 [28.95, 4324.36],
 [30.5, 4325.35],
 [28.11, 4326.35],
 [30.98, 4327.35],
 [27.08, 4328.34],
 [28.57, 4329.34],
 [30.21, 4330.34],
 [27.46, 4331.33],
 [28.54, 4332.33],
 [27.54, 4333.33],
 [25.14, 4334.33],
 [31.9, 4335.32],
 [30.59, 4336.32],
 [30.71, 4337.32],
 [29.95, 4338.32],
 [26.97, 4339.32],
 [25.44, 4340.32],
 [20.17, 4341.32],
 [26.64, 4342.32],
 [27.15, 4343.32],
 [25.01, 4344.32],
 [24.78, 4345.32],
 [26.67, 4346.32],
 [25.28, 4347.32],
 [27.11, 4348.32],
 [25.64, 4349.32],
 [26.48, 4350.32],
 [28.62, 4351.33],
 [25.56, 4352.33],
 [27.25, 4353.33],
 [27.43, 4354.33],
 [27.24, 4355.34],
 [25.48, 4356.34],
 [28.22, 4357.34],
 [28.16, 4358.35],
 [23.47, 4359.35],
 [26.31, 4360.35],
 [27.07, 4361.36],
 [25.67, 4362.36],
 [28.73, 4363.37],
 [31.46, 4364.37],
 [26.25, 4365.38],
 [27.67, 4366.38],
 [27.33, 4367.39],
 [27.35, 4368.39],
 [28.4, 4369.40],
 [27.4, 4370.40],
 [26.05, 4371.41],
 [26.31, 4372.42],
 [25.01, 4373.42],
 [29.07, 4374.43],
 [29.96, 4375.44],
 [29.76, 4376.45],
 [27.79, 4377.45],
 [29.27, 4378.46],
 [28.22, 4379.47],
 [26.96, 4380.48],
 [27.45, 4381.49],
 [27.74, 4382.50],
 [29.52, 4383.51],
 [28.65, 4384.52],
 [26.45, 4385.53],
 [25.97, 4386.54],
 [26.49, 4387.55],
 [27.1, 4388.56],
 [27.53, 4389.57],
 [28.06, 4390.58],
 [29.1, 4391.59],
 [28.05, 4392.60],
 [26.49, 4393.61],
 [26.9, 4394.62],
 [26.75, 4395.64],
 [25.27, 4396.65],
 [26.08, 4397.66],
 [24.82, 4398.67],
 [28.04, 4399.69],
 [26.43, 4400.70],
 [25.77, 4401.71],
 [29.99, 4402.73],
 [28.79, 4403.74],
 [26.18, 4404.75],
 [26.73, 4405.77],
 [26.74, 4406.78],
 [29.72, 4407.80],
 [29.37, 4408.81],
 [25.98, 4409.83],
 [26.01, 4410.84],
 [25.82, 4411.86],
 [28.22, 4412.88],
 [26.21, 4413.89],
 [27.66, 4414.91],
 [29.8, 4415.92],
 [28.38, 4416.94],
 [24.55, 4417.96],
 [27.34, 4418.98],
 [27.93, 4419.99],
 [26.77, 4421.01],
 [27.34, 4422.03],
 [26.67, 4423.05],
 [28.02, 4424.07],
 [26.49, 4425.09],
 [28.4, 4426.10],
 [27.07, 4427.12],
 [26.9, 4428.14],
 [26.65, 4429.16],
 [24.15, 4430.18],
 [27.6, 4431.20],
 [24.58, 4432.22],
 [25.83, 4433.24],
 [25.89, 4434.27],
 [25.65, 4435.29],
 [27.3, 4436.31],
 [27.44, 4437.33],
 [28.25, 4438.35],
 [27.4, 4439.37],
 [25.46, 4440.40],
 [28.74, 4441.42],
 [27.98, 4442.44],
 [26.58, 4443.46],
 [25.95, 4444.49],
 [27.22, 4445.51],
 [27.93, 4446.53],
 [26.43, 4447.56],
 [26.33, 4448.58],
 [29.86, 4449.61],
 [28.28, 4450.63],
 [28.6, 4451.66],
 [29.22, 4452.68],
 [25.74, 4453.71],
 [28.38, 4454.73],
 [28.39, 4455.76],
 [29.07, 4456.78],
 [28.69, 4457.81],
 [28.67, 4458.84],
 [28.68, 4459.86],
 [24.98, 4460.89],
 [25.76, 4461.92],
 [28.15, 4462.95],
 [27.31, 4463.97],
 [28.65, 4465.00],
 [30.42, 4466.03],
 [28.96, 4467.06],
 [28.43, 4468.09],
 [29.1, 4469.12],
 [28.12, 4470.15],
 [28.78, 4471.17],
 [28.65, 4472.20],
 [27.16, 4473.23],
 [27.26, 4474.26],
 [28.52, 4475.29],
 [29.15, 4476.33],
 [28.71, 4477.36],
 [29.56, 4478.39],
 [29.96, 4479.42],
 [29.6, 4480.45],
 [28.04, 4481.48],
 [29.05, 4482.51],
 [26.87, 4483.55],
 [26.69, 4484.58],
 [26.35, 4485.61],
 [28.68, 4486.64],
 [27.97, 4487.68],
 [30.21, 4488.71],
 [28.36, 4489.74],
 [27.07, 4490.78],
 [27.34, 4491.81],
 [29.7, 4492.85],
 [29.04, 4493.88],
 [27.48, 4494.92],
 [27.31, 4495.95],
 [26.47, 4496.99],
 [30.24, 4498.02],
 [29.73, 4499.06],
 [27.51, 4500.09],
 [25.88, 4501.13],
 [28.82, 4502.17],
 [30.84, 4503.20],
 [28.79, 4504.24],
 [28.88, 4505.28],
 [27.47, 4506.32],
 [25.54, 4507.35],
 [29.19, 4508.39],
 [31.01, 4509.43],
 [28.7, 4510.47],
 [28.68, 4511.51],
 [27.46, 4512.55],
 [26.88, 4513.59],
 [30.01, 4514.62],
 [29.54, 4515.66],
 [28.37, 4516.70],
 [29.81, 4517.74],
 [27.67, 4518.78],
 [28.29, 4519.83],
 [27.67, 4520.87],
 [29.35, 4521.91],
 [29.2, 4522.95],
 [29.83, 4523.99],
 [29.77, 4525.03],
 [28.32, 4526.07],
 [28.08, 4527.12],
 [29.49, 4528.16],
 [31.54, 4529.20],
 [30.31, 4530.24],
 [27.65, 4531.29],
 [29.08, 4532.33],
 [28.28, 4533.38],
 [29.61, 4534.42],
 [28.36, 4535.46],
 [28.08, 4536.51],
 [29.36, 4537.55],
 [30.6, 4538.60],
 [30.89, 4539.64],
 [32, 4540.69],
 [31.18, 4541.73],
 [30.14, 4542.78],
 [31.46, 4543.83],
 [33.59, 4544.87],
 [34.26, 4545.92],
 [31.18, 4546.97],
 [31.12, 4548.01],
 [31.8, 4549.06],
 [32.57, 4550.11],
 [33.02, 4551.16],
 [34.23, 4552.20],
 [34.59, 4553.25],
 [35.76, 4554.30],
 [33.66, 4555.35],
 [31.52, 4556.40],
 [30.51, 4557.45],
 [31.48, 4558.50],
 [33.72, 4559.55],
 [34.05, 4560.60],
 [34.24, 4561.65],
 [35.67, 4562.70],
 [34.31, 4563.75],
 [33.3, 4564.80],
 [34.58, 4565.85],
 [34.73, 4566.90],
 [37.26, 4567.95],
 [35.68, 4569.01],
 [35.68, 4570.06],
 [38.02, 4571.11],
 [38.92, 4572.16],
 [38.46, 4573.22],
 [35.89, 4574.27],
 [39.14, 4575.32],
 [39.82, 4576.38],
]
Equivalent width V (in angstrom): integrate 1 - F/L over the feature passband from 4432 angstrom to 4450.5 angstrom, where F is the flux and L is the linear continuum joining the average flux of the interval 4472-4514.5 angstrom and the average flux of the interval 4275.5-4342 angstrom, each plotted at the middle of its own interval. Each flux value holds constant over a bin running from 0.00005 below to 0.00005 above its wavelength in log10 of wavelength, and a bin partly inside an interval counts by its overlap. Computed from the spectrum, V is 1.1 angstrom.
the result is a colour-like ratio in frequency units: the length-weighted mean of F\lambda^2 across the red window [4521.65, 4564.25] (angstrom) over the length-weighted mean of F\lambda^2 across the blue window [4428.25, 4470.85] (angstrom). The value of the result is 1.2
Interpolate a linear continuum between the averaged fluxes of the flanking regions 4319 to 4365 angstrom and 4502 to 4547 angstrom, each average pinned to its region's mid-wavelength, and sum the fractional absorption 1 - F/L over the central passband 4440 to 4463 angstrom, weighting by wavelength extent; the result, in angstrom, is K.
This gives 0.8 angstrom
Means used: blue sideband 27.5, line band 27.6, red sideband 29.4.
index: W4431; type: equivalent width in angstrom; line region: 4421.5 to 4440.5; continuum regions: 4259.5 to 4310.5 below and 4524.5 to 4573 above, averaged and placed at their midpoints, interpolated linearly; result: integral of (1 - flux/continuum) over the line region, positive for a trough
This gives 2.8 angstrom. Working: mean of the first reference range 30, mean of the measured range 26.7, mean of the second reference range 32.3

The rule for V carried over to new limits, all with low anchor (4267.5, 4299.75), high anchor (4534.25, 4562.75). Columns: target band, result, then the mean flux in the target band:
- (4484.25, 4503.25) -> 2.1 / 28.2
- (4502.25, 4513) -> 1.0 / 28.7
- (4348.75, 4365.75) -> 1.9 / 27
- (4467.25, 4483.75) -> 1.5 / 28.6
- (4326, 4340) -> 0.7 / 28.8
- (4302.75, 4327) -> 0.1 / 29.9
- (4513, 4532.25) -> 1.7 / 29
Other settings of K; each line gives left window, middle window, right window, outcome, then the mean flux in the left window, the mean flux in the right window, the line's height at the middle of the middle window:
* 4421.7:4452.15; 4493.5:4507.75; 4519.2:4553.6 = 0.51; 27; 30.4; 29.2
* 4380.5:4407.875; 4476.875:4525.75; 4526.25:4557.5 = 2.51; 27.2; 31.1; 30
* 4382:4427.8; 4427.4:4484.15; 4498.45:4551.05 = 1.01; 27.3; 29.5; 28.2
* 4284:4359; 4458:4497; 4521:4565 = 3.04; 28.9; 31.3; 30.6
